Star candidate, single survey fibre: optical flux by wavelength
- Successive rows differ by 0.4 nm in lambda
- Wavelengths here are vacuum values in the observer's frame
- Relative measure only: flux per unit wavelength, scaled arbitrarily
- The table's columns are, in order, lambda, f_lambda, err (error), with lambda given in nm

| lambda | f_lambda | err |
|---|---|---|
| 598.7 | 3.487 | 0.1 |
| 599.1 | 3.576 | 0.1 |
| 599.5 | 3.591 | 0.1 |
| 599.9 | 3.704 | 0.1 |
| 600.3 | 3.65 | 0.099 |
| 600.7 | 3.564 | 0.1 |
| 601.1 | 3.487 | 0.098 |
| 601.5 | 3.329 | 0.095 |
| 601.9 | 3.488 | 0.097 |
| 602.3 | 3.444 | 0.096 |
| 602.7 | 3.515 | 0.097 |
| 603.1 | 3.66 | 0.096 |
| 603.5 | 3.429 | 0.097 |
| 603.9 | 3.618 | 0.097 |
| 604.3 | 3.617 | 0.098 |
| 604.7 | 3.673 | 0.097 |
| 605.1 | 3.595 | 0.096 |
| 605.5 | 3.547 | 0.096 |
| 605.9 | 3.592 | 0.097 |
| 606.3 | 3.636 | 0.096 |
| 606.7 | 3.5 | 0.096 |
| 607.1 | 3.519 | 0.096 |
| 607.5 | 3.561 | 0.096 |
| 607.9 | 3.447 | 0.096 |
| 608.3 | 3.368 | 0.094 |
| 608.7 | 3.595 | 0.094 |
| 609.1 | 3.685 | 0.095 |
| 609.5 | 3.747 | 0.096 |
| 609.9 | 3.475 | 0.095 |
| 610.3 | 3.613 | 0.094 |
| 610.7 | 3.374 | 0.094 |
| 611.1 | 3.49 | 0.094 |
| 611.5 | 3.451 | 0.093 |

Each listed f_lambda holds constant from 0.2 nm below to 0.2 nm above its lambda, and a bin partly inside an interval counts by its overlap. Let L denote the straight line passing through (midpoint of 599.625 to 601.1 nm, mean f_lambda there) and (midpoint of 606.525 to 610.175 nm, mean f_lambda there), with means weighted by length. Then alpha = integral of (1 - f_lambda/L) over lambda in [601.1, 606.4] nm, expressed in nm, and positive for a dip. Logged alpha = 0.06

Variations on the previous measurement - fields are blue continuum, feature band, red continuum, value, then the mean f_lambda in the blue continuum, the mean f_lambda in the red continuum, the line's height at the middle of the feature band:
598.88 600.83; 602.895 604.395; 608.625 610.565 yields 0.02 nm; 3.62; 3.62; 3.62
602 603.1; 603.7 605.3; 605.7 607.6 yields -0.04 nm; 3.51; 3.56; 3.54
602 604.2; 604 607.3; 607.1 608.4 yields -0.08 nm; 3.53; 3.47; 3.5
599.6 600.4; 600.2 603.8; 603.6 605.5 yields 0.13 nm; 3.67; 3.61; 3.64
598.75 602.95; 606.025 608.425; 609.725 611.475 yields -0.01 nm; 3.53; 3.48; 3.5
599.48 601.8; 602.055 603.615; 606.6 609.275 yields 0.01 nm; 3.55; 3.52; 3.54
